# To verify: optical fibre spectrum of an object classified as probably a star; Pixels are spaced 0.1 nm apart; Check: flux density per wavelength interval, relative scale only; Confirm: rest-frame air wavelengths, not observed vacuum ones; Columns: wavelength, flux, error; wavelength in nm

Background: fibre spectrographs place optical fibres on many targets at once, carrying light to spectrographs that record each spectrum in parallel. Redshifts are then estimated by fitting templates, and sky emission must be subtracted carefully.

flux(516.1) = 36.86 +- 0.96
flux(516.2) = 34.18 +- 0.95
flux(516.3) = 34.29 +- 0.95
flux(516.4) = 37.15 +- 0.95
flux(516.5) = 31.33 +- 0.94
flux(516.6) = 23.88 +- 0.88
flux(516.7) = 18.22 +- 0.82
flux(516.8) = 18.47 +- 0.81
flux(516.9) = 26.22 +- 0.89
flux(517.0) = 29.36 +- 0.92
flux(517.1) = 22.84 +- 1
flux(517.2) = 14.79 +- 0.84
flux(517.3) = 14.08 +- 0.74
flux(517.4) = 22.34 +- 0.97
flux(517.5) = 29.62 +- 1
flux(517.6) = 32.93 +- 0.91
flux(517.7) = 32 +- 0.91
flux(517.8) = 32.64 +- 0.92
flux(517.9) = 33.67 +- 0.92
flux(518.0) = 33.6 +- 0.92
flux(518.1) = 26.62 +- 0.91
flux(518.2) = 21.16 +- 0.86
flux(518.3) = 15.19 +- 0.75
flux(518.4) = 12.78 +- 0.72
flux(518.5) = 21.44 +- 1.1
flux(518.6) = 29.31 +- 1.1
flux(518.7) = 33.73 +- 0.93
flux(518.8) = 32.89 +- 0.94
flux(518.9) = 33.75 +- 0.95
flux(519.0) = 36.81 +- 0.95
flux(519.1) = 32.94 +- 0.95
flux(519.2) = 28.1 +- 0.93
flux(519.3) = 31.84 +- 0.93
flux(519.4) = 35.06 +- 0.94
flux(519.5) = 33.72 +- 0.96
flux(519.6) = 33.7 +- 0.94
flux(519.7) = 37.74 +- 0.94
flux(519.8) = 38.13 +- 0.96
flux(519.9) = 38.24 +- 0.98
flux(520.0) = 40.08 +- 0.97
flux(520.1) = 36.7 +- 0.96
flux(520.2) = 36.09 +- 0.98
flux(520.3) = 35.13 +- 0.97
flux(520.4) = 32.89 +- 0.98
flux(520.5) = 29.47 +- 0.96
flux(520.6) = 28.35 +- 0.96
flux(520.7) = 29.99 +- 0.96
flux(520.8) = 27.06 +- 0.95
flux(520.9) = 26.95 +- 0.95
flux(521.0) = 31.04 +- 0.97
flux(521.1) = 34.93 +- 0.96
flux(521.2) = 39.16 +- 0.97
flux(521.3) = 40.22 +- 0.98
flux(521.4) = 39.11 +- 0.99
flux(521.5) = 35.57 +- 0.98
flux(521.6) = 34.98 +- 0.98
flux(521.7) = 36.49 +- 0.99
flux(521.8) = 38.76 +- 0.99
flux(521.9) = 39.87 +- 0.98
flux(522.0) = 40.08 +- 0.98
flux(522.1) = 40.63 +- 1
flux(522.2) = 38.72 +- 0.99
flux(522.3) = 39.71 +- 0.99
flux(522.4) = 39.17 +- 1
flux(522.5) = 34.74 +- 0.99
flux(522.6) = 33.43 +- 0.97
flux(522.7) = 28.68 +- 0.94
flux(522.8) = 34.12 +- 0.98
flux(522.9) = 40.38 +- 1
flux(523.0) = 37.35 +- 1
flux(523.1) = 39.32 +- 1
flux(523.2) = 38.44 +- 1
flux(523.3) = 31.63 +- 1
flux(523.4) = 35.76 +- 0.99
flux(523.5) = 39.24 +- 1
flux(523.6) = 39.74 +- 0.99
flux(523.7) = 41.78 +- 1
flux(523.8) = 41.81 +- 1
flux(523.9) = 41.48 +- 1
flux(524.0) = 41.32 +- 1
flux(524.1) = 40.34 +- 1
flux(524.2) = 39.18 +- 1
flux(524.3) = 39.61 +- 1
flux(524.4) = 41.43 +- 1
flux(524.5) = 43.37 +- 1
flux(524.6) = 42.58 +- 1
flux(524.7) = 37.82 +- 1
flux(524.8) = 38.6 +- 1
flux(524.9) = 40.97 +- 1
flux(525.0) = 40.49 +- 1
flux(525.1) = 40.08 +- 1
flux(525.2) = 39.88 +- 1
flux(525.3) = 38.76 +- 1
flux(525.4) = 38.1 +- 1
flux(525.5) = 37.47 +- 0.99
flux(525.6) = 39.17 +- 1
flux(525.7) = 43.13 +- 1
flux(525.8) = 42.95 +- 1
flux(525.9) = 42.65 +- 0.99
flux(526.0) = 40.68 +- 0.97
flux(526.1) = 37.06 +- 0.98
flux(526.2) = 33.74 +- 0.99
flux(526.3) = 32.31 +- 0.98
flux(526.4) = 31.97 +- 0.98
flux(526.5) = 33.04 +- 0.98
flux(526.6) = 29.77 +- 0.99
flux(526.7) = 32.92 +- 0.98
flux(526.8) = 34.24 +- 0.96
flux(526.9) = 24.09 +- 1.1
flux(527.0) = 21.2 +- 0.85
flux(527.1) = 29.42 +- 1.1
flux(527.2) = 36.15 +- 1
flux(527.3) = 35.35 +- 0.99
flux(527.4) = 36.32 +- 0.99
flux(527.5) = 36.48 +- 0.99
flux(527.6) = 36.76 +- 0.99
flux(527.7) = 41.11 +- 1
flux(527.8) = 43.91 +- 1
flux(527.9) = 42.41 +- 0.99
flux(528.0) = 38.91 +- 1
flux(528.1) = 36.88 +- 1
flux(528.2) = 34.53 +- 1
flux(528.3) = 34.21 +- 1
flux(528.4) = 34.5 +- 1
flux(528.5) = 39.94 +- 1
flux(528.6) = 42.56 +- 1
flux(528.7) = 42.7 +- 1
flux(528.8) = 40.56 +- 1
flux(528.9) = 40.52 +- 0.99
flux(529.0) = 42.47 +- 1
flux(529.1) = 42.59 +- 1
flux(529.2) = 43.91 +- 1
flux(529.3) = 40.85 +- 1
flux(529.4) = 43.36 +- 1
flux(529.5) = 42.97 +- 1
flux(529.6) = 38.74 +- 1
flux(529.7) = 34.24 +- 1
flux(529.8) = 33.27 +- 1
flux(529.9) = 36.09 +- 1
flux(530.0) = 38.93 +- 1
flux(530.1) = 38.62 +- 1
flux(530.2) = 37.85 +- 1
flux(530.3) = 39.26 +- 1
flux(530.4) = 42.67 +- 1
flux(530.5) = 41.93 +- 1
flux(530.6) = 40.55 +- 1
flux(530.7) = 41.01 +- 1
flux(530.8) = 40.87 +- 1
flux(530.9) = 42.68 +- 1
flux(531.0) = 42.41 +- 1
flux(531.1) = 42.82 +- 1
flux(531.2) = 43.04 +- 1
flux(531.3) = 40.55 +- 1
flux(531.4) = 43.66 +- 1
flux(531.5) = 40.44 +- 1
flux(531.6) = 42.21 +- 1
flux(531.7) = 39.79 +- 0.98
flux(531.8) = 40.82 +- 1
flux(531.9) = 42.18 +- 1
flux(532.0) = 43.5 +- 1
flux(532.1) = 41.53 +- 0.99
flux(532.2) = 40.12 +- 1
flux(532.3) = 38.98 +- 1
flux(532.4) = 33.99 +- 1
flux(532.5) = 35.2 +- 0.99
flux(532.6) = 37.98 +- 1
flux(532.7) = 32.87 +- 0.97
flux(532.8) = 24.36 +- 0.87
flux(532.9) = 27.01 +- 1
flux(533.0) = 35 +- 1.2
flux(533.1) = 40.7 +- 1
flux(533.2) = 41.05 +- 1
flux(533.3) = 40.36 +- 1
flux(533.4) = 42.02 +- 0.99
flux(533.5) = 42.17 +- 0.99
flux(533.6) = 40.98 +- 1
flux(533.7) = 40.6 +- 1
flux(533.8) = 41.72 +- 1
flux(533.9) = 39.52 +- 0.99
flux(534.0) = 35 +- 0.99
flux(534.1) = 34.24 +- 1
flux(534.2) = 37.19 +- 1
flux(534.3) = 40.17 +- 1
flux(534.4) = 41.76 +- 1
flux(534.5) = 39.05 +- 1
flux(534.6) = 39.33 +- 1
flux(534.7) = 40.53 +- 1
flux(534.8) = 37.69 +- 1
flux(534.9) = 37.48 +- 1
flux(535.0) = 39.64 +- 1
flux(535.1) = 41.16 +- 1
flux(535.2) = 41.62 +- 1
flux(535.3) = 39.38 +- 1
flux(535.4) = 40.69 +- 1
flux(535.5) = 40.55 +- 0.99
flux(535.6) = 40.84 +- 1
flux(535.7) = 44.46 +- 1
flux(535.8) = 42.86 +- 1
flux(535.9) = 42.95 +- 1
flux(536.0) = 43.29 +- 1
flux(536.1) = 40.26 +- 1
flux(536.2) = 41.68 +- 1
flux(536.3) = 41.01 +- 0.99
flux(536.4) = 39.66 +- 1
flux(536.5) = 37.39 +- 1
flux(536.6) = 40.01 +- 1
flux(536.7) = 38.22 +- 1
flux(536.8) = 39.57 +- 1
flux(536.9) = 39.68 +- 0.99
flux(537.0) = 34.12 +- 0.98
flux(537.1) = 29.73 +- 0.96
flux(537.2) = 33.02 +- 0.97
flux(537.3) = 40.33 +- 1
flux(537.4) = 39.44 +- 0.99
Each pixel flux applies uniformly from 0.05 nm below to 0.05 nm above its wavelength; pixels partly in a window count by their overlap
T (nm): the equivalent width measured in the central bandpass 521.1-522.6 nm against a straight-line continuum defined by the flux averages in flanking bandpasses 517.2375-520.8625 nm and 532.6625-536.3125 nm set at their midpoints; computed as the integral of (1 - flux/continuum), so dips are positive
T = -0.282 nm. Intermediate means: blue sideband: 30.5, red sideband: 39.2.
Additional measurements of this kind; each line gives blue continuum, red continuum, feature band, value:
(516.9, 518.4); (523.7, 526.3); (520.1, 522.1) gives -0.153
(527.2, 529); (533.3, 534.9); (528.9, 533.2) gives -0.034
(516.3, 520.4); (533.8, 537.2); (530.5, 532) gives -0.196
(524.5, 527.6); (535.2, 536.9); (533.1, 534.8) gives 0.007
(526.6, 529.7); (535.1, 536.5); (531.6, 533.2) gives 0.096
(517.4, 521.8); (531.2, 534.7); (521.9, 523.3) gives -0.149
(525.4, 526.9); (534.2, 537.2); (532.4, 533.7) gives 0.067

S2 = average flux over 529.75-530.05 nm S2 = 36.1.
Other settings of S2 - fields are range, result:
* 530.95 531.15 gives 42.6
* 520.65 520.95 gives 28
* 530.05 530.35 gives 38.6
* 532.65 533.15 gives 32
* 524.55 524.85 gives 39.7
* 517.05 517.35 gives 17.2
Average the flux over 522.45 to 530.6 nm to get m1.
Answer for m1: 38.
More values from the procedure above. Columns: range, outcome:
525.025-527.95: 36.3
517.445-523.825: 33.9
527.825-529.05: 39.3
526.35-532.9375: 38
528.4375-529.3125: 41.7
